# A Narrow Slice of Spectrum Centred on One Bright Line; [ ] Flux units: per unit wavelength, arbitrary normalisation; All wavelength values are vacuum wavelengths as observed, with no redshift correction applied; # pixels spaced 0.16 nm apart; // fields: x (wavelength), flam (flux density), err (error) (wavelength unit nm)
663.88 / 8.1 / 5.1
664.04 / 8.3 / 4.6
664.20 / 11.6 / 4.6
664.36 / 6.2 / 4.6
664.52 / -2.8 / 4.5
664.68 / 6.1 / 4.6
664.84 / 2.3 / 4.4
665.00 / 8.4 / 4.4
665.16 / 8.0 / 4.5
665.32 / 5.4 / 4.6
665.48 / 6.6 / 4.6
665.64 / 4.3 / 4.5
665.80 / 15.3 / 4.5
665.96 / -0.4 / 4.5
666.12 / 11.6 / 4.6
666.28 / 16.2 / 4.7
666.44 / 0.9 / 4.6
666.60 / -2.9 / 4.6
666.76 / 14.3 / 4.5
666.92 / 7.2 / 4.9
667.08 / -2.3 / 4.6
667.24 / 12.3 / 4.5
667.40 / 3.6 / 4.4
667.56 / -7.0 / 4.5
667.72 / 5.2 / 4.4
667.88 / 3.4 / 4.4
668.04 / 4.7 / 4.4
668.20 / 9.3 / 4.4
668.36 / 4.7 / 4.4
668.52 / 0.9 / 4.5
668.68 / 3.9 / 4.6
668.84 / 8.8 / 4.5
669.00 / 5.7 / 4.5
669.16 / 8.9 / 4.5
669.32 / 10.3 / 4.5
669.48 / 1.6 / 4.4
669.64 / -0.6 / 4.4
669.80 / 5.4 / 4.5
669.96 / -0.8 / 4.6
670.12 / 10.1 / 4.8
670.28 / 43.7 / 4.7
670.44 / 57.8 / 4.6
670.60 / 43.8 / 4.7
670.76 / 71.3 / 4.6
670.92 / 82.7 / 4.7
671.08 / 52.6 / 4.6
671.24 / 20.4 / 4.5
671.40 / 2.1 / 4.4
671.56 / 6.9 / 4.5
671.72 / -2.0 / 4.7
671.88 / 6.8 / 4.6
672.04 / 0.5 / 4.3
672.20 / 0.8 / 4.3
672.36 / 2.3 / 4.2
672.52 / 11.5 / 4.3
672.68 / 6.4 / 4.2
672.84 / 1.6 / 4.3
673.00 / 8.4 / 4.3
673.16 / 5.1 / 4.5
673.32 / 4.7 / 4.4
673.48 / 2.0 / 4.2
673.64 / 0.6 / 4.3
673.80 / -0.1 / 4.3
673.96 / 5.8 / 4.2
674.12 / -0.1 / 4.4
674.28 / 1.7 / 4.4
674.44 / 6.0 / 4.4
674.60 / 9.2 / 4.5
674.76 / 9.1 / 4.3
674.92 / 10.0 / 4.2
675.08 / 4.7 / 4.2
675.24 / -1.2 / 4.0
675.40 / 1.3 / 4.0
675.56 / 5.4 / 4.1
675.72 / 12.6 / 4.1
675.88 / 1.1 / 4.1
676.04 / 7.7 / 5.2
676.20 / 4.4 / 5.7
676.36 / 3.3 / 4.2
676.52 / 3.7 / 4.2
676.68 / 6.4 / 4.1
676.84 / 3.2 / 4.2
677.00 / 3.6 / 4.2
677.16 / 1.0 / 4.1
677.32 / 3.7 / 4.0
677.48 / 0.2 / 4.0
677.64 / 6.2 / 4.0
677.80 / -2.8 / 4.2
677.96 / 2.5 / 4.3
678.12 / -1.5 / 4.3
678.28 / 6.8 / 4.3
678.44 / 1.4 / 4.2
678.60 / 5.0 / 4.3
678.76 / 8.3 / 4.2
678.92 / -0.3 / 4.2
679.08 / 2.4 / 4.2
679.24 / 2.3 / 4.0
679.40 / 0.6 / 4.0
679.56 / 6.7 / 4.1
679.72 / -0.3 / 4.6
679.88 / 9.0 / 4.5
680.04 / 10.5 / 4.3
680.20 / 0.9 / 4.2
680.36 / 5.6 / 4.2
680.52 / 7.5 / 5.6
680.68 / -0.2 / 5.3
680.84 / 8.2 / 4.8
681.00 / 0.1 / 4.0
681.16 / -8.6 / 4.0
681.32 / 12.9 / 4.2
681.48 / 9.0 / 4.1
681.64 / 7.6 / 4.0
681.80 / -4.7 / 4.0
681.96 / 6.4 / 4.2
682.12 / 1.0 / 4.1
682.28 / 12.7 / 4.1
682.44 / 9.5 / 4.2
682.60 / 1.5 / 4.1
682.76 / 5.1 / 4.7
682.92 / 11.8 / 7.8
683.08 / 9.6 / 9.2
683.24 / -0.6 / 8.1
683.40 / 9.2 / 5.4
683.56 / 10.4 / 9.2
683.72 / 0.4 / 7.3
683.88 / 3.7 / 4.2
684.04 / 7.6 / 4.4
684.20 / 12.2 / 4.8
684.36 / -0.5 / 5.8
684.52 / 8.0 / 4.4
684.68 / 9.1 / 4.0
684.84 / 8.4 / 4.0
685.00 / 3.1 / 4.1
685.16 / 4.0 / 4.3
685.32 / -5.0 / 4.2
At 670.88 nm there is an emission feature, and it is [O II]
